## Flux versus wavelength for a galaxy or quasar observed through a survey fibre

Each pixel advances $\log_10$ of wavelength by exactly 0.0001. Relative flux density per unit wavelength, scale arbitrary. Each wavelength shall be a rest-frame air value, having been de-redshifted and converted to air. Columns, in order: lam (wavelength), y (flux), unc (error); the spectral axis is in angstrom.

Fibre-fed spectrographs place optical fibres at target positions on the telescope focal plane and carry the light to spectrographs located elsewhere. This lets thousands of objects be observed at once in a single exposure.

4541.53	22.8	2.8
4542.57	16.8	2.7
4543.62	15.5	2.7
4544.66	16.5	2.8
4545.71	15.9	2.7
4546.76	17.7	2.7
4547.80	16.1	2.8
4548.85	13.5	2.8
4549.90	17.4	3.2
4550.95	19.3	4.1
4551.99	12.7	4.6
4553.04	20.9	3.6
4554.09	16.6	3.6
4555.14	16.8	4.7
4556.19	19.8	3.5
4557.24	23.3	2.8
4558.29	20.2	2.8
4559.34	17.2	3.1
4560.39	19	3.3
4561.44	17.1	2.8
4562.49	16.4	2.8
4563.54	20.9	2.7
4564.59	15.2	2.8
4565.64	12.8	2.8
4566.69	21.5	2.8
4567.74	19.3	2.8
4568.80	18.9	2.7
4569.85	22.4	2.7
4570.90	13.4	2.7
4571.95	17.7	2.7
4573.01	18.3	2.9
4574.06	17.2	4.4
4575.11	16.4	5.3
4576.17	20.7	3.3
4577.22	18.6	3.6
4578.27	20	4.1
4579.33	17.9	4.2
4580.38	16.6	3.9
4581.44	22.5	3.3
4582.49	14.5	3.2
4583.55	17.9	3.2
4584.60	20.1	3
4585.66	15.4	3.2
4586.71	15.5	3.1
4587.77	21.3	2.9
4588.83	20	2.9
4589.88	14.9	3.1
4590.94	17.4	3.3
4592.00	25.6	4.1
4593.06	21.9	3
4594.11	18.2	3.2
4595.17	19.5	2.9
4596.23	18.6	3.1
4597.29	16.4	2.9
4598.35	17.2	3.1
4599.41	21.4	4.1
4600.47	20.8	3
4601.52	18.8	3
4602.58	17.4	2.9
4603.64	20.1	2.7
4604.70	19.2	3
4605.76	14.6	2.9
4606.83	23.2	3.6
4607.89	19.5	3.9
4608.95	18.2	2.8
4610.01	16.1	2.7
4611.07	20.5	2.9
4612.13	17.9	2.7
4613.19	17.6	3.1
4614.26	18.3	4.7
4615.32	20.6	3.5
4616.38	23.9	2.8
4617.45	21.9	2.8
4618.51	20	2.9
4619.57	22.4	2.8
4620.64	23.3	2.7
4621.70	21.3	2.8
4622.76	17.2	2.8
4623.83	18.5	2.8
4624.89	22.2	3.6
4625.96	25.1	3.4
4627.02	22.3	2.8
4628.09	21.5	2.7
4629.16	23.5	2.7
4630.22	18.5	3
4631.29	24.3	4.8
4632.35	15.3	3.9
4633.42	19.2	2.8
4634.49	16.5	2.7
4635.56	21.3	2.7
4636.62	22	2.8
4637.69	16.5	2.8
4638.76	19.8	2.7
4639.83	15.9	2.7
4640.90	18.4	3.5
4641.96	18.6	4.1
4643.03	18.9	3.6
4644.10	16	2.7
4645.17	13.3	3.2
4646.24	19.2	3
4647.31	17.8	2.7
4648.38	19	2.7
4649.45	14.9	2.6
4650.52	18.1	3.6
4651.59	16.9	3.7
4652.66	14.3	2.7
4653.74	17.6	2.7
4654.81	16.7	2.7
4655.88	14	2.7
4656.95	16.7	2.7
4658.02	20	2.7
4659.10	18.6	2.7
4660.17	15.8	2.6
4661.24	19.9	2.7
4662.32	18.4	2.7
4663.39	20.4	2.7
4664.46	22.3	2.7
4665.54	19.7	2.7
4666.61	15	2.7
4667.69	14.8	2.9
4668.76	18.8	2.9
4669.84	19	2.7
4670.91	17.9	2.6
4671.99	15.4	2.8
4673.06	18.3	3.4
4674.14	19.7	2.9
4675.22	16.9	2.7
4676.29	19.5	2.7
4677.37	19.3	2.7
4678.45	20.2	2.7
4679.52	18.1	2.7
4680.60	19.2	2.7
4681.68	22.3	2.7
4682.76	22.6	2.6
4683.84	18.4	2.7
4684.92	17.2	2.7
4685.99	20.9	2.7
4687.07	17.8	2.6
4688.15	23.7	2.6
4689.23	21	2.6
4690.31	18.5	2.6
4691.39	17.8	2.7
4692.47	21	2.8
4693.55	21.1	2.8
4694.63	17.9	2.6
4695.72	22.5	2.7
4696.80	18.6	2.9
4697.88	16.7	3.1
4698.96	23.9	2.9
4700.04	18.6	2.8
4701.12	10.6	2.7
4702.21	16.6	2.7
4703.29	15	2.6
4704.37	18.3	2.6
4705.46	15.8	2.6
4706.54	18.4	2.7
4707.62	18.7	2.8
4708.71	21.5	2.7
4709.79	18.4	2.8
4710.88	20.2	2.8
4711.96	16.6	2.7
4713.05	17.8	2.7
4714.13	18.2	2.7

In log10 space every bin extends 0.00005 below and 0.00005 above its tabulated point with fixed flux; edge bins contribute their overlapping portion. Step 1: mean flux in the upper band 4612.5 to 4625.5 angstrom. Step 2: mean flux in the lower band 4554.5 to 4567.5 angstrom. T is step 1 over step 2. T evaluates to 1.12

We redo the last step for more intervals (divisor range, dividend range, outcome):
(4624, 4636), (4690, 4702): 0.90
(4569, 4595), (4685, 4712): 1.02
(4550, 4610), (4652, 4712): 1.00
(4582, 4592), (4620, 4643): 1.12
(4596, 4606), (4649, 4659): 0.90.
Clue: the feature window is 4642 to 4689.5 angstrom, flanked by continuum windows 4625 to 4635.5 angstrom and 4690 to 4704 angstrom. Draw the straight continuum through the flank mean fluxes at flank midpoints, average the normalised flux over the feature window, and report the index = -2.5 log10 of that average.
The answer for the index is 0.07 mag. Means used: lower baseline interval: 20.8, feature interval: 18.3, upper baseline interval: 18.4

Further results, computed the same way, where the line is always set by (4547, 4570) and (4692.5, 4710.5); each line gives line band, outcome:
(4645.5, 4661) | 0.07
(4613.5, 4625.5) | -0.15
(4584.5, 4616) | -0.05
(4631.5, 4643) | -0.02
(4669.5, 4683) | -0.04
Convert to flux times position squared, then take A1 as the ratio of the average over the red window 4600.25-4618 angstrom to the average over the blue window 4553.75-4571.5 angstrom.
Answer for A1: 1.08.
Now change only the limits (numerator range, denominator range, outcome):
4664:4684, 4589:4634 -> 0.97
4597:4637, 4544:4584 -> 1.14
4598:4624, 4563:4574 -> 1.11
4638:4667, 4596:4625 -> 0.92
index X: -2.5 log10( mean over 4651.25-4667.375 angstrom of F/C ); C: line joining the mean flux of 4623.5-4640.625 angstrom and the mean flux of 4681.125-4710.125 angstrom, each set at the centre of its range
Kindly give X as 0.11 mag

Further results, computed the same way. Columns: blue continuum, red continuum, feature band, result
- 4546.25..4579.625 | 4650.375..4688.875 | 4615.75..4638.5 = -0.140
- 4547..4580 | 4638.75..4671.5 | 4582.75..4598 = -0.047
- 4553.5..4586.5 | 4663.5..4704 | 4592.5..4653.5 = -0.040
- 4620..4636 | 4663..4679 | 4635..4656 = 0.132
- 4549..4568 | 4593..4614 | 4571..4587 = 0.030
